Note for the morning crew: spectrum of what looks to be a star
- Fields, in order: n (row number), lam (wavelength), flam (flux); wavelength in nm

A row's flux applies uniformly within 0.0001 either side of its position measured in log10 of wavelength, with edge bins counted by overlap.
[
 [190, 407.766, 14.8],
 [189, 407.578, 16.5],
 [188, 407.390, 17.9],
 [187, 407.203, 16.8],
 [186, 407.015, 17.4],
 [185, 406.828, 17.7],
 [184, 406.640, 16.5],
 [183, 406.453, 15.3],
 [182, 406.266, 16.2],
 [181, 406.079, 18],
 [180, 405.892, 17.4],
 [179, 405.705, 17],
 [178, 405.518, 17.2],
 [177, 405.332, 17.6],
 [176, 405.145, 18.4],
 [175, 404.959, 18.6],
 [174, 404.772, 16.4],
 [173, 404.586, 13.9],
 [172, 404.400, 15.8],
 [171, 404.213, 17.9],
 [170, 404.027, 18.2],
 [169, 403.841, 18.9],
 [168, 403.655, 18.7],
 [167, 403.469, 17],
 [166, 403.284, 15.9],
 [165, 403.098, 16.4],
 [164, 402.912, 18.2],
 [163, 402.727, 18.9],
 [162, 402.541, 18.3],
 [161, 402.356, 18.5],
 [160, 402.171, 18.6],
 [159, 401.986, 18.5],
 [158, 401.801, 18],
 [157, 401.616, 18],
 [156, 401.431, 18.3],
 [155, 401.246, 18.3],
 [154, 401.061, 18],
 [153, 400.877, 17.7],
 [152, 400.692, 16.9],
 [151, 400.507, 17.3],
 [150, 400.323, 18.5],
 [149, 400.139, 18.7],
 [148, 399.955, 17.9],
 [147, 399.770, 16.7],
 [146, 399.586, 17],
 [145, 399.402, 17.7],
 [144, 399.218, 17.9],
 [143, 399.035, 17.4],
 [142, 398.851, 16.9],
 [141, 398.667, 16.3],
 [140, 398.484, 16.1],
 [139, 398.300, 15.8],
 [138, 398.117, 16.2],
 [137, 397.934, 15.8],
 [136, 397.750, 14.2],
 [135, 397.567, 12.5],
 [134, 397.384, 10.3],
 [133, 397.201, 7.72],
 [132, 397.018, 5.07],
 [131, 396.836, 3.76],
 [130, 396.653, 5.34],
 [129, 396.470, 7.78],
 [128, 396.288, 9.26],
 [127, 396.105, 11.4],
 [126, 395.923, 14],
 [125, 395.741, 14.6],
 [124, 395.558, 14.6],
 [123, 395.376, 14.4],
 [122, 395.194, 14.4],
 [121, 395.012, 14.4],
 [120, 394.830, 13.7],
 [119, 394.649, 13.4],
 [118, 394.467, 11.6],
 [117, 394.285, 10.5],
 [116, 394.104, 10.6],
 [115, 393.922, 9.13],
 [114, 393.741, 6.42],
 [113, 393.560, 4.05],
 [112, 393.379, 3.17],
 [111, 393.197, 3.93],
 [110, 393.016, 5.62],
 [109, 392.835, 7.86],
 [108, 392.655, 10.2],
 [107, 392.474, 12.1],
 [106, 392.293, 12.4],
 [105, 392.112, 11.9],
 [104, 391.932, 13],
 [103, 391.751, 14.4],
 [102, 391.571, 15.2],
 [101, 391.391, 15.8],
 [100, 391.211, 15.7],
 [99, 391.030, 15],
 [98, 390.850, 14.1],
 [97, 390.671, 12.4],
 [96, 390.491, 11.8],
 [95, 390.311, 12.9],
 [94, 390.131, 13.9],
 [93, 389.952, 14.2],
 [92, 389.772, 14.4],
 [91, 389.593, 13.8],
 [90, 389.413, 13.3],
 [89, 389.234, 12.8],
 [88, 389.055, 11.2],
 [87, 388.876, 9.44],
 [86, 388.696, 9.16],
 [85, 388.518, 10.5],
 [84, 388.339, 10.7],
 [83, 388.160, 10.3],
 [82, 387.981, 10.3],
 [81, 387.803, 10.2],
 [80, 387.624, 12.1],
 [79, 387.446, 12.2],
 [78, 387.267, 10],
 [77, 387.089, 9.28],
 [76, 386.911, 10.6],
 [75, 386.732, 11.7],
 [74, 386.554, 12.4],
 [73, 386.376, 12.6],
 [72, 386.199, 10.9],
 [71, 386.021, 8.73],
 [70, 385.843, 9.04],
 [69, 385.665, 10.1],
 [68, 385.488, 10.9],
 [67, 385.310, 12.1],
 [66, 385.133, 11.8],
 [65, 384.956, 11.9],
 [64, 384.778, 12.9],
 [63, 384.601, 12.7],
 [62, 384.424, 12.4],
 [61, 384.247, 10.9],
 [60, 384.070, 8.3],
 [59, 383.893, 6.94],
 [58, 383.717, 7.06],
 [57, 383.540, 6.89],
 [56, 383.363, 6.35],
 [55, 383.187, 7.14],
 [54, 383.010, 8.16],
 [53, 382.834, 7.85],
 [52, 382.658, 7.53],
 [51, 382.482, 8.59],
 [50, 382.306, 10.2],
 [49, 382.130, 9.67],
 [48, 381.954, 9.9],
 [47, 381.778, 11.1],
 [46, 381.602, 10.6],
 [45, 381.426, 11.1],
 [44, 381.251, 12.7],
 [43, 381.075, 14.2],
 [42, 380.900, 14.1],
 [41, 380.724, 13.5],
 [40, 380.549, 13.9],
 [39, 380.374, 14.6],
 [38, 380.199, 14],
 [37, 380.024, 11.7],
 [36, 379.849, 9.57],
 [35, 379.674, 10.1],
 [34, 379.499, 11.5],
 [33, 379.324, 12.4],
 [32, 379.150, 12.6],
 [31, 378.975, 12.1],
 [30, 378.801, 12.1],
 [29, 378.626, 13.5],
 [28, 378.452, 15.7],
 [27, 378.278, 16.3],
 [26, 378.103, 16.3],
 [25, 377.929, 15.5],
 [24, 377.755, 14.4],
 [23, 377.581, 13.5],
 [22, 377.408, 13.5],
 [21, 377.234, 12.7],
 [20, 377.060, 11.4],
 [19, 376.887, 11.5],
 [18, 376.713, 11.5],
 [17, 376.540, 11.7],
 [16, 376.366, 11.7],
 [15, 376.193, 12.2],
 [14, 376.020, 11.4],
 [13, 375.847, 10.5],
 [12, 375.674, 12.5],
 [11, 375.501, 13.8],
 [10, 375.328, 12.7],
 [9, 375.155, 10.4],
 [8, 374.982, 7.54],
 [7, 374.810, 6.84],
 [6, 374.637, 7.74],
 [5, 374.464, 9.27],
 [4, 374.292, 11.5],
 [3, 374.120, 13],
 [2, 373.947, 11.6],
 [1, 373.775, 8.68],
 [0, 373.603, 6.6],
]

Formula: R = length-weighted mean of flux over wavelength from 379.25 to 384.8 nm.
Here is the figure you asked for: 10.5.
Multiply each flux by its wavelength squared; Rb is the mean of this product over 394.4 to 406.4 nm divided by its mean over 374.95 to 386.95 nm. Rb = 1.52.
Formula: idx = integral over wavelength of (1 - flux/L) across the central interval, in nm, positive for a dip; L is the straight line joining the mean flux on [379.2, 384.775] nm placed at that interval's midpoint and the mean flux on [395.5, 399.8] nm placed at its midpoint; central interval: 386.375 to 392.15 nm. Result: -0.30 nm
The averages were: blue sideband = 10.6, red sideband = 13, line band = 12.3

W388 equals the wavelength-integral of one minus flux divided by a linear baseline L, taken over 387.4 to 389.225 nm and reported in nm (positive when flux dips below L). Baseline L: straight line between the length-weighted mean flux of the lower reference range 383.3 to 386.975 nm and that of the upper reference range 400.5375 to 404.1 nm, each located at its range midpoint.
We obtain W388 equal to 0.17 nm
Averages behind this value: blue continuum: 10.4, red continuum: 17.9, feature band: 10.7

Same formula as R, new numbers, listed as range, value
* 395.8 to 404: 15.5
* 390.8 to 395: 10.9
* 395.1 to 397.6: 10.3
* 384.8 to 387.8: 11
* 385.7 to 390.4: 11.4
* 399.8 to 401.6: 17.9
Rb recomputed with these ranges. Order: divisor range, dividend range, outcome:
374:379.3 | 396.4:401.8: 1.38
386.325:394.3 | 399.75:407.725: 1.68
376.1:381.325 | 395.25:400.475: 1.17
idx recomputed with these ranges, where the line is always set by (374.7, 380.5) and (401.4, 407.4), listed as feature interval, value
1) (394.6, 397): 0.67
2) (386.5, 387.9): 0.31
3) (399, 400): -0.05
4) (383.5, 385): 0.39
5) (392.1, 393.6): 0.73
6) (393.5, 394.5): 0.44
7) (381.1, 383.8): 0.84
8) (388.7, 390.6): 0.26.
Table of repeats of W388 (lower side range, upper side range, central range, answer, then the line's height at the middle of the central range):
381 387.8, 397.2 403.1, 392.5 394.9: 0.963 nm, 14.2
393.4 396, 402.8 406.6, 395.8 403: -0.429 nm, 14.2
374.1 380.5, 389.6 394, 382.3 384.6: 0.653 nm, 11.8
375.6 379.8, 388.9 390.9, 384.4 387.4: 0.410 nm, 12.9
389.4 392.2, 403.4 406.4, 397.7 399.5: -0.081 nm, 15.8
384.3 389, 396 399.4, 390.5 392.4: -0.380 nm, 11.6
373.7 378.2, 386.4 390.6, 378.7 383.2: 0.158 nm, 11.7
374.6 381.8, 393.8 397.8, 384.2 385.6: -0.015 nm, 11.8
